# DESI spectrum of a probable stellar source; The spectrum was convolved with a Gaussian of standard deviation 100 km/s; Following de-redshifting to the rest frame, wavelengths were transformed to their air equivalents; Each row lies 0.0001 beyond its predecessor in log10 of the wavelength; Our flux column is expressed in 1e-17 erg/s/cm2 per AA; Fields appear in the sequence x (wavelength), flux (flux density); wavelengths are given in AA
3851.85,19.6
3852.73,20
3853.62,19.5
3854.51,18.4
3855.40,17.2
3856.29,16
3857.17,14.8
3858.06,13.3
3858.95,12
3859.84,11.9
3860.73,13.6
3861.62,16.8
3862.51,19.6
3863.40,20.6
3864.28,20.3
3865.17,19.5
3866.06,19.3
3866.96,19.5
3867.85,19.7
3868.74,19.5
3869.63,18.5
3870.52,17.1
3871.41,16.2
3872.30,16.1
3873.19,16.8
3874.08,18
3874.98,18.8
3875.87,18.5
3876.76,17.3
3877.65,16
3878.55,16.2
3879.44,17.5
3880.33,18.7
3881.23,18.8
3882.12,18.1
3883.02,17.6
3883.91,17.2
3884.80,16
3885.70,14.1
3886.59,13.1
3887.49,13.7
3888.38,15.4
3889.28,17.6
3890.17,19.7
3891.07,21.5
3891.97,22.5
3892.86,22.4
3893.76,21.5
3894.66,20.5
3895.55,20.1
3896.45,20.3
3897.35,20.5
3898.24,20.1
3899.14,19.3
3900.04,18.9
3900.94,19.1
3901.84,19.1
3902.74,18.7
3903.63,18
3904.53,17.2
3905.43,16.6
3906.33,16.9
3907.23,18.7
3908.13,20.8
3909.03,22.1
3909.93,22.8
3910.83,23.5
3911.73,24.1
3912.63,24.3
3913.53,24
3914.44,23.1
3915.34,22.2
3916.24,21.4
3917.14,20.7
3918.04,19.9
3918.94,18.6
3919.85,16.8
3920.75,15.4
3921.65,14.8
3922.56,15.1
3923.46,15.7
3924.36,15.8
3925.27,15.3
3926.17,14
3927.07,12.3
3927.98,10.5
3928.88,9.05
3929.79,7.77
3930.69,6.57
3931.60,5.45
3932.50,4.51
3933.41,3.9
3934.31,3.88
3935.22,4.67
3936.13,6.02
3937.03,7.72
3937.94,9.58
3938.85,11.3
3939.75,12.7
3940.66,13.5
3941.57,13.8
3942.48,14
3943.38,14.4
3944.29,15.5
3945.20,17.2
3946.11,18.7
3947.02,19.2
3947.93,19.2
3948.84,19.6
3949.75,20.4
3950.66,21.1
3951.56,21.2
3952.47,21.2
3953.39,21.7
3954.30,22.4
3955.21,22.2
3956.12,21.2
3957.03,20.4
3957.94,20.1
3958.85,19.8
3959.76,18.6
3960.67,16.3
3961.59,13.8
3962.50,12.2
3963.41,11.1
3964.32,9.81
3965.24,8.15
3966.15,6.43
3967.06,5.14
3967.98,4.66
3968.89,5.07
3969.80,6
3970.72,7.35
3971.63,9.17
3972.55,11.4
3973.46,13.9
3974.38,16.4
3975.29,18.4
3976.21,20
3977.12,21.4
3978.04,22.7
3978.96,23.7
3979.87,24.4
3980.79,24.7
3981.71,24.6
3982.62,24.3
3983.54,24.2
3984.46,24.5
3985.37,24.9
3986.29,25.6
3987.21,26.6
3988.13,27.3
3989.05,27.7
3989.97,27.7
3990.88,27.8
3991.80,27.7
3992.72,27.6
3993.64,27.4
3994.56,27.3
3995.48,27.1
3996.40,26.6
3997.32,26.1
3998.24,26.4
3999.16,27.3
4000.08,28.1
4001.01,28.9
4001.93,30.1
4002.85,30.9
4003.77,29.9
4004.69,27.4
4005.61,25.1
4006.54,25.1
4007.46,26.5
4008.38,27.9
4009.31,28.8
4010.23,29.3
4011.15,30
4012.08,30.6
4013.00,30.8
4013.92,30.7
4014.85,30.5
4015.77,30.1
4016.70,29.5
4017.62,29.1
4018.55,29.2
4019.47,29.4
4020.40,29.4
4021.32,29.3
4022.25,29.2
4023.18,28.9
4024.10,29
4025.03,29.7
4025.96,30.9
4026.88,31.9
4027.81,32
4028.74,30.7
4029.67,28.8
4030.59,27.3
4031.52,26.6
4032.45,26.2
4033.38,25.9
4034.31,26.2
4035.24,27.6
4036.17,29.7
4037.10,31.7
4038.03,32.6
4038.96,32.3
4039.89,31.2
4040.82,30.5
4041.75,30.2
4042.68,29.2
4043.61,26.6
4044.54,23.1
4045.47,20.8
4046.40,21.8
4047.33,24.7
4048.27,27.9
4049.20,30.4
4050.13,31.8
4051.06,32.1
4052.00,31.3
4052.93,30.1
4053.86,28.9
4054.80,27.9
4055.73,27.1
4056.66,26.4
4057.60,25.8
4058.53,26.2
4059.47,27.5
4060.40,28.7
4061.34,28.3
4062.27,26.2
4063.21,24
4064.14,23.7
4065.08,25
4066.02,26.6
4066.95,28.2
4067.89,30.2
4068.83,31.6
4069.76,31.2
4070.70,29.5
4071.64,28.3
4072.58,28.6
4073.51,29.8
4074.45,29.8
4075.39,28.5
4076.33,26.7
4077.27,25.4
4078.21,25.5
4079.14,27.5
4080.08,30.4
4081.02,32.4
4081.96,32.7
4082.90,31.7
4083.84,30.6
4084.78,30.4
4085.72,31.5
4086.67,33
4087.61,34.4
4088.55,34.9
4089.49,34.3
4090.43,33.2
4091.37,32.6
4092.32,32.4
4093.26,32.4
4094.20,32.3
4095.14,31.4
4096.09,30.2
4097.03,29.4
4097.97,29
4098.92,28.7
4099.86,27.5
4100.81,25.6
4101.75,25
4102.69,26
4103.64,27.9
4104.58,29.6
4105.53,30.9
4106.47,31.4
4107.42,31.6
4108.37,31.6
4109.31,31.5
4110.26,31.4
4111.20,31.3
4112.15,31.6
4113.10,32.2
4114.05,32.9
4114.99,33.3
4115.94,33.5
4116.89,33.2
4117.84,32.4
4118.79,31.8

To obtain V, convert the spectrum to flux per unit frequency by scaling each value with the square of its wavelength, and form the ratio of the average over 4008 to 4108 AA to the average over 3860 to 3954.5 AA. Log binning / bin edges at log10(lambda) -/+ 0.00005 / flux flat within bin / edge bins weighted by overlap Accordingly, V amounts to 1.9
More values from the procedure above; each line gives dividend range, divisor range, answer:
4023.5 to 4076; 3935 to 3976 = 2.07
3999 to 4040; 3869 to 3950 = 1.86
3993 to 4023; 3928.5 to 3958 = 2.08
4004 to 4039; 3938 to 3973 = 2.03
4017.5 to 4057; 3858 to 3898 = 1.74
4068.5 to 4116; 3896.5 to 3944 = 2.14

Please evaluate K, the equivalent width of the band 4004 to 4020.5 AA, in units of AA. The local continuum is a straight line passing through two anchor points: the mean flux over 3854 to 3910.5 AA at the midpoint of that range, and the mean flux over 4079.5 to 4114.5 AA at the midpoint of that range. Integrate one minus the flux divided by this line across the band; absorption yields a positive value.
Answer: -1.9 AA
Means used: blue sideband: 18.1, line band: 28.9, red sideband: 30.9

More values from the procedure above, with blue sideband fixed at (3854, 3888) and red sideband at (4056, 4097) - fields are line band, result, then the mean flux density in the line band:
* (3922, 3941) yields 10.0 AA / 9.78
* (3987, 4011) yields -2.8 AA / 27.7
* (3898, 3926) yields 0.3 AA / 19.3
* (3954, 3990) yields 8.6 AA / 17.7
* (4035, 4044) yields -1.0 AA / 30.3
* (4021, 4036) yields -1.2 AA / 28.8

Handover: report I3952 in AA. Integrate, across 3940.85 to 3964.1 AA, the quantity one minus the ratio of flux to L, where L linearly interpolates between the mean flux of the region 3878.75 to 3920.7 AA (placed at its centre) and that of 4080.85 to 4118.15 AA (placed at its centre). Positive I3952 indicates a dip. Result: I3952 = 4.6 AA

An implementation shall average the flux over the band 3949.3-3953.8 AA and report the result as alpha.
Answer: 21.1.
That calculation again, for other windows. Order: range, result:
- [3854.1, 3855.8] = 17.8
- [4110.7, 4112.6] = 31.5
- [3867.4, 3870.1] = 19.2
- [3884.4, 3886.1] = 15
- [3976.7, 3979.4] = 22.5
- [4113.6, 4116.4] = 33.3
